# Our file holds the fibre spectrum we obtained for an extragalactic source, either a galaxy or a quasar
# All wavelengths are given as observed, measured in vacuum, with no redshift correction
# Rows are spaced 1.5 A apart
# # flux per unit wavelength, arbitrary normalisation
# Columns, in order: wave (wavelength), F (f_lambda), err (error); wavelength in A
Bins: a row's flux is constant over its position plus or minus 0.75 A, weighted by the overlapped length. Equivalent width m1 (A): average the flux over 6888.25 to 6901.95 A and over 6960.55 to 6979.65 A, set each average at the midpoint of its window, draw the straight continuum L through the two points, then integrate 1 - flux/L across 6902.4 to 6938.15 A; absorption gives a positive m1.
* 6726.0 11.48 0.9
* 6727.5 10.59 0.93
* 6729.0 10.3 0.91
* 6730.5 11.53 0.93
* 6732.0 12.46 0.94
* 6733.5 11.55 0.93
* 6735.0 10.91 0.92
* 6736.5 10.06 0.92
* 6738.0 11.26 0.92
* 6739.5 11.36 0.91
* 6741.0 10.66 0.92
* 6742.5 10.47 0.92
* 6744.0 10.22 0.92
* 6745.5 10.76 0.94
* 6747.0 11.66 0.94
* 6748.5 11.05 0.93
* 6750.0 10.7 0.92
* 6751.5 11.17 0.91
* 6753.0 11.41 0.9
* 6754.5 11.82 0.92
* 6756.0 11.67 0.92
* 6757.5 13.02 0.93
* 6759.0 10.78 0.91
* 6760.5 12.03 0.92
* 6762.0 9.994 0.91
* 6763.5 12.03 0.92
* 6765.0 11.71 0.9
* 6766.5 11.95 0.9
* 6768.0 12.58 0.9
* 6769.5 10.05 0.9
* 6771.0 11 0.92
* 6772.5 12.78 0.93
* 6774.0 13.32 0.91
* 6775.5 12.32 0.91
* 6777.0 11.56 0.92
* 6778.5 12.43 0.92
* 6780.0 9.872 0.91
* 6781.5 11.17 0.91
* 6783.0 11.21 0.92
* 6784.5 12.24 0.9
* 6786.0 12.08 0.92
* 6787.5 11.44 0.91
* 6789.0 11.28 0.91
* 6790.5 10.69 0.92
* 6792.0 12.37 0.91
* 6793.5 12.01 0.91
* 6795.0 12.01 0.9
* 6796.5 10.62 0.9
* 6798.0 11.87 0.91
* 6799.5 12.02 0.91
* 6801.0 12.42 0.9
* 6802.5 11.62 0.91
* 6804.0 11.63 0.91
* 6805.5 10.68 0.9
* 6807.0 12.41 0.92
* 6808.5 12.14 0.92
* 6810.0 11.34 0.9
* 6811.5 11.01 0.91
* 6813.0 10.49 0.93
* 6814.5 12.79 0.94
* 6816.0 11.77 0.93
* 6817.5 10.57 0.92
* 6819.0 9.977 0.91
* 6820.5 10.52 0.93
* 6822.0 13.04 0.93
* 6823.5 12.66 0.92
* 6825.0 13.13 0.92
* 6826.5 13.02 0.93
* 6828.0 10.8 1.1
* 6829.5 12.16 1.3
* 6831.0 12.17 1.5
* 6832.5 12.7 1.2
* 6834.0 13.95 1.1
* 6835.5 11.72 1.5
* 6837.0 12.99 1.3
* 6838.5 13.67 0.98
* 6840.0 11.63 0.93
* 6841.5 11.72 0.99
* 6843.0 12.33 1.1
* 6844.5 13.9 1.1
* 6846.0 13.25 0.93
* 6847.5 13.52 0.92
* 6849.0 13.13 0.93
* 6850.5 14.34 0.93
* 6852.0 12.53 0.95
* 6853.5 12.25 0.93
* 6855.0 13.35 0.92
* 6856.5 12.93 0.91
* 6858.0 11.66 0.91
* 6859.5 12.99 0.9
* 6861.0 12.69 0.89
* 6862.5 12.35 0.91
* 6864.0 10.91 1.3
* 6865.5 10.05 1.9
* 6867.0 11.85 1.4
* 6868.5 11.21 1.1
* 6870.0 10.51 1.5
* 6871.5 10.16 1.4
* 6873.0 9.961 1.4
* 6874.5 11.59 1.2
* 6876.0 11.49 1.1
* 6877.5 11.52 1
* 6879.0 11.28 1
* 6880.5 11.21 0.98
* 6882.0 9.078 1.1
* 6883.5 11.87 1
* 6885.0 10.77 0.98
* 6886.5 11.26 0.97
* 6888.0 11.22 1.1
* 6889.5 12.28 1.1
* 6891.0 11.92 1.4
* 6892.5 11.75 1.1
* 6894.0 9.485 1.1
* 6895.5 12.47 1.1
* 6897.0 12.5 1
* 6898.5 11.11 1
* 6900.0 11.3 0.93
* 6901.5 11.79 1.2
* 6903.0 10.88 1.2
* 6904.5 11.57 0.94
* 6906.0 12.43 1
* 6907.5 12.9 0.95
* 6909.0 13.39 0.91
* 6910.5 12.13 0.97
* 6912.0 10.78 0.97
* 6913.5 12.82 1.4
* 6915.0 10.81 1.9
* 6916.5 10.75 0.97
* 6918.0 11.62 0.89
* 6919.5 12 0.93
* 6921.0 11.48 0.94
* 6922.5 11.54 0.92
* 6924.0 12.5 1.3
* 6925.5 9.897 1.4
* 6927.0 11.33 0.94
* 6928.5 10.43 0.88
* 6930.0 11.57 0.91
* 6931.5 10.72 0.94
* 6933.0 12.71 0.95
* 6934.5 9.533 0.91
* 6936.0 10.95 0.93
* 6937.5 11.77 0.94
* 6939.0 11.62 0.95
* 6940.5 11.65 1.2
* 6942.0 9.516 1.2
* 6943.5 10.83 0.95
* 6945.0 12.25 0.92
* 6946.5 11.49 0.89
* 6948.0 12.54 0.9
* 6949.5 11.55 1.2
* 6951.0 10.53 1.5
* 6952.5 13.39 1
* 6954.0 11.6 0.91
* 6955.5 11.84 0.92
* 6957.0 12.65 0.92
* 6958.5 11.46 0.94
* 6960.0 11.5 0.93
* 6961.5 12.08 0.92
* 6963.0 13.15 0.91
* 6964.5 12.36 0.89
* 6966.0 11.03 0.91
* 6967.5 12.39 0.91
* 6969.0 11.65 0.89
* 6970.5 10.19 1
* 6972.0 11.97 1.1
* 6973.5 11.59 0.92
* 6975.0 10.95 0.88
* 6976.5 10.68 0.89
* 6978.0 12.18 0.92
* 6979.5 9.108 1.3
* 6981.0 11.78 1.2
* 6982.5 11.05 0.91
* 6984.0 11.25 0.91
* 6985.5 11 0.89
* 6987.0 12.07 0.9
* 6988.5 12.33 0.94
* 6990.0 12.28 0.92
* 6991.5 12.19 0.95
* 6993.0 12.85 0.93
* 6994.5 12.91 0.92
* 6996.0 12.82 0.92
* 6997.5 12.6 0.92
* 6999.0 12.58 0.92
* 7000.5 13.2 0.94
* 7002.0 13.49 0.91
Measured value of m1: 0.2 A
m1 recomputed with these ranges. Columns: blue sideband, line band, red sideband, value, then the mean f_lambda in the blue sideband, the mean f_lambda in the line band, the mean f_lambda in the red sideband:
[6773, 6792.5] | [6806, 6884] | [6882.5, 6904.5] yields -2.7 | 11.7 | 12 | 11.4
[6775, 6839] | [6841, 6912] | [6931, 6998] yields -0.5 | 11.8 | 11.8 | 11.7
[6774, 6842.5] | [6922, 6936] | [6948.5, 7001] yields 0.9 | 11.8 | 11.1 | 11.8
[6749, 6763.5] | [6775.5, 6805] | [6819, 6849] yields 0.7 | 11.4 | 11.6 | 12.5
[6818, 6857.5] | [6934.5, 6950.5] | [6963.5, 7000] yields 0.9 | 12.6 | 11.3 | 11.8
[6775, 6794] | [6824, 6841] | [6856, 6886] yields -1.7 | 11.6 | 12.5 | 11.3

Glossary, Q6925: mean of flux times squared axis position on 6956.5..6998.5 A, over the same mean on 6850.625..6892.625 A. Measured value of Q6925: 1.05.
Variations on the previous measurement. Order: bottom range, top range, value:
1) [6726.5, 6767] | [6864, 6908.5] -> 1.05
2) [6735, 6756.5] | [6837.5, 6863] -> 1.20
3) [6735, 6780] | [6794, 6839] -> 1.06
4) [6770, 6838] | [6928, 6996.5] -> 1.03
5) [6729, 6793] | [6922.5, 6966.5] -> 1.06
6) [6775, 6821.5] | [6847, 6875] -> 1.06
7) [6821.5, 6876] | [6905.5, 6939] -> 0.96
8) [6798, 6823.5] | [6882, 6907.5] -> 1.02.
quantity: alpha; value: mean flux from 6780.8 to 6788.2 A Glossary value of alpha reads 11.6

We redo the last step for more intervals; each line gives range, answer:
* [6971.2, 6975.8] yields 11.5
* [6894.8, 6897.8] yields 12.5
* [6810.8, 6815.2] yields 11.4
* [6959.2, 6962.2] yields 11.8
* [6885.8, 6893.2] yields 11.7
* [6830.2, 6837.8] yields 12.7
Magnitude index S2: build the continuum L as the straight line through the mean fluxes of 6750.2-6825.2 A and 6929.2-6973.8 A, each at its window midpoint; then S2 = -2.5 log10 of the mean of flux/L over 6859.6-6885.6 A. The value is 0.046 mag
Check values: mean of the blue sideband 11.6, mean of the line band 11.1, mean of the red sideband 11.6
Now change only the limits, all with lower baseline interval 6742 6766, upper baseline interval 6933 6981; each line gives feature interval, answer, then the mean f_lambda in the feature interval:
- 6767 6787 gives -0.039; 11.7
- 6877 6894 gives 0.022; 11.2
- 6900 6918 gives -0.033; 11.8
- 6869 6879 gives 0.050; 10.9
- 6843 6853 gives -0.170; 13.3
